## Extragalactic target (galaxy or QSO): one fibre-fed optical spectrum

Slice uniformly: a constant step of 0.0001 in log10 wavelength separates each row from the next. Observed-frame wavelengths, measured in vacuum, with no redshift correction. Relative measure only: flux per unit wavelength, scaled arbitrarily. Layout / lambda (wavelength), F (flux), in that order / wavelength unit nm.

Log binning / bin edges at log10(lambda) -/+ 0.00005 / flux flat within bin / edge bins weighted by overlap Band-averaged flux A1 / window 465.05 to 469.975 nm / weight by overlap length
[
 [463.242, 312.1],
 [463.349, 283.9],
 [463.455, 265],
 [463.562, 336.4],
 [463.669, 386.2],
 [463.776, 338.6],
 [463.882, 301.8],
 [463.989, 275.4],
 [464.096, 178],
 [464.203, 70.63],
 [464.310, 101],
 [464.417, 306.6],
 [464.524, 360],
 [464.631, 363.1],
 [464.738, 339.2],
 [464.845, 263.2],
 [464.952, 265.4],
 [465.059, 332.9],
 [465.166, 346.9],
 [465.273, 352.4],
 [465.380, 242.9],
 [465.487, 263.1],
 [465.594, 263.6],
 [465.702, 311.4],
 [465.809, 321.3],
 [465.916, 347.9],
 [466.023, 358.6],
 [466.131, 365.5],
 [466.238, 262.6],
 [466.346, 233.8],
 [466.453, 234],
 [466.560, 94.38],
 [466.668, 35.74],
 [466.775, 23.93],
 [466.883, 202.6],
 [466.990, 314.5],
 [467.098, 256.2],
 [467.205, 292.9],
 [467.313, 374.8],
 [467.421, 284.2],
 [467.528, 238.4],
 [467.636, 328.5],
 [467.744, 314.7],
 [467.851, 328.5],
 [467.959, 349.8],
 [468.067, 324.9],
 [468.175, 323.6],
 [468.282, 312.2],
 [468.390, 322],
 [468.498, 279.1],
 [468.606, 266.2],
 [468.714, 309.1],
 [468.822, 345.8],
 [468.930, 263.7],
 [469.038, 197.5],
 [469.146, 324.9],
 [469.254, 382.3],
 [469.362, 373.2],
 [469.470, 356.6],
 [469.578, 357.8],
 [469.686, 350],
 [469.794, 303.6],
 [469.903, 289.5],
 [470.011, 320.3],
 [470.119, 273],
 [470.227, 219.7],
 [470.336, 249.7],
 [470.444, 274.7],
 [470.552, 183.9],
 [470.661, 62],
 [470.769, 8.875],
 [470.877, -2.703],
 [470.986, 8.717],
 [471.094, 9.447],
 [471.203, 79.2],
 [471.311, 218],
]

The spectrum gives 290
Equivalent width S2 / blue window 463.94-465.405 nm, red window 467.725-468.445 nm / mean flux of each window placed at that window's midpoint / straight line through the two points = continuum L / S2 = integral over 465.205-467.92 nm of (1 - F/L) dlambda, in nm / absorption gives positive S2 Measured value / 0.31 nm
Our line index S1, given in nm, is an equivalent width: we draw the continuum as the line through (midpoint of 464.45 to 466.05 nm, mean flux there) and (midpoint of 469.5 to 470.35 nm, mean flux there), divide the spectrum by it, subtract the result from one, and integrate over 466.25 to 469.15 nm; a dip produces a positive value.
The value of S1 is 0.392 nm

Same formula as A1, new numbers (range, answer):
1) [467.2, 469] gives 309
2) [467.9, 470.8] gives 285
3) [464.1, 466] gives 284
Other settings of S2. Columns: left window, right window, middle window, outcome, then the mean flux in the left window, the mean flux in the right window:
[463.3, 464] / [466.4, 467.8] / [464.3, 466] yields -0.17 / 315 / 231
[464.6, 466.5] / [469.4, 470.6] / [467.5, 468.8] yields -0.06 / 303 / 291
